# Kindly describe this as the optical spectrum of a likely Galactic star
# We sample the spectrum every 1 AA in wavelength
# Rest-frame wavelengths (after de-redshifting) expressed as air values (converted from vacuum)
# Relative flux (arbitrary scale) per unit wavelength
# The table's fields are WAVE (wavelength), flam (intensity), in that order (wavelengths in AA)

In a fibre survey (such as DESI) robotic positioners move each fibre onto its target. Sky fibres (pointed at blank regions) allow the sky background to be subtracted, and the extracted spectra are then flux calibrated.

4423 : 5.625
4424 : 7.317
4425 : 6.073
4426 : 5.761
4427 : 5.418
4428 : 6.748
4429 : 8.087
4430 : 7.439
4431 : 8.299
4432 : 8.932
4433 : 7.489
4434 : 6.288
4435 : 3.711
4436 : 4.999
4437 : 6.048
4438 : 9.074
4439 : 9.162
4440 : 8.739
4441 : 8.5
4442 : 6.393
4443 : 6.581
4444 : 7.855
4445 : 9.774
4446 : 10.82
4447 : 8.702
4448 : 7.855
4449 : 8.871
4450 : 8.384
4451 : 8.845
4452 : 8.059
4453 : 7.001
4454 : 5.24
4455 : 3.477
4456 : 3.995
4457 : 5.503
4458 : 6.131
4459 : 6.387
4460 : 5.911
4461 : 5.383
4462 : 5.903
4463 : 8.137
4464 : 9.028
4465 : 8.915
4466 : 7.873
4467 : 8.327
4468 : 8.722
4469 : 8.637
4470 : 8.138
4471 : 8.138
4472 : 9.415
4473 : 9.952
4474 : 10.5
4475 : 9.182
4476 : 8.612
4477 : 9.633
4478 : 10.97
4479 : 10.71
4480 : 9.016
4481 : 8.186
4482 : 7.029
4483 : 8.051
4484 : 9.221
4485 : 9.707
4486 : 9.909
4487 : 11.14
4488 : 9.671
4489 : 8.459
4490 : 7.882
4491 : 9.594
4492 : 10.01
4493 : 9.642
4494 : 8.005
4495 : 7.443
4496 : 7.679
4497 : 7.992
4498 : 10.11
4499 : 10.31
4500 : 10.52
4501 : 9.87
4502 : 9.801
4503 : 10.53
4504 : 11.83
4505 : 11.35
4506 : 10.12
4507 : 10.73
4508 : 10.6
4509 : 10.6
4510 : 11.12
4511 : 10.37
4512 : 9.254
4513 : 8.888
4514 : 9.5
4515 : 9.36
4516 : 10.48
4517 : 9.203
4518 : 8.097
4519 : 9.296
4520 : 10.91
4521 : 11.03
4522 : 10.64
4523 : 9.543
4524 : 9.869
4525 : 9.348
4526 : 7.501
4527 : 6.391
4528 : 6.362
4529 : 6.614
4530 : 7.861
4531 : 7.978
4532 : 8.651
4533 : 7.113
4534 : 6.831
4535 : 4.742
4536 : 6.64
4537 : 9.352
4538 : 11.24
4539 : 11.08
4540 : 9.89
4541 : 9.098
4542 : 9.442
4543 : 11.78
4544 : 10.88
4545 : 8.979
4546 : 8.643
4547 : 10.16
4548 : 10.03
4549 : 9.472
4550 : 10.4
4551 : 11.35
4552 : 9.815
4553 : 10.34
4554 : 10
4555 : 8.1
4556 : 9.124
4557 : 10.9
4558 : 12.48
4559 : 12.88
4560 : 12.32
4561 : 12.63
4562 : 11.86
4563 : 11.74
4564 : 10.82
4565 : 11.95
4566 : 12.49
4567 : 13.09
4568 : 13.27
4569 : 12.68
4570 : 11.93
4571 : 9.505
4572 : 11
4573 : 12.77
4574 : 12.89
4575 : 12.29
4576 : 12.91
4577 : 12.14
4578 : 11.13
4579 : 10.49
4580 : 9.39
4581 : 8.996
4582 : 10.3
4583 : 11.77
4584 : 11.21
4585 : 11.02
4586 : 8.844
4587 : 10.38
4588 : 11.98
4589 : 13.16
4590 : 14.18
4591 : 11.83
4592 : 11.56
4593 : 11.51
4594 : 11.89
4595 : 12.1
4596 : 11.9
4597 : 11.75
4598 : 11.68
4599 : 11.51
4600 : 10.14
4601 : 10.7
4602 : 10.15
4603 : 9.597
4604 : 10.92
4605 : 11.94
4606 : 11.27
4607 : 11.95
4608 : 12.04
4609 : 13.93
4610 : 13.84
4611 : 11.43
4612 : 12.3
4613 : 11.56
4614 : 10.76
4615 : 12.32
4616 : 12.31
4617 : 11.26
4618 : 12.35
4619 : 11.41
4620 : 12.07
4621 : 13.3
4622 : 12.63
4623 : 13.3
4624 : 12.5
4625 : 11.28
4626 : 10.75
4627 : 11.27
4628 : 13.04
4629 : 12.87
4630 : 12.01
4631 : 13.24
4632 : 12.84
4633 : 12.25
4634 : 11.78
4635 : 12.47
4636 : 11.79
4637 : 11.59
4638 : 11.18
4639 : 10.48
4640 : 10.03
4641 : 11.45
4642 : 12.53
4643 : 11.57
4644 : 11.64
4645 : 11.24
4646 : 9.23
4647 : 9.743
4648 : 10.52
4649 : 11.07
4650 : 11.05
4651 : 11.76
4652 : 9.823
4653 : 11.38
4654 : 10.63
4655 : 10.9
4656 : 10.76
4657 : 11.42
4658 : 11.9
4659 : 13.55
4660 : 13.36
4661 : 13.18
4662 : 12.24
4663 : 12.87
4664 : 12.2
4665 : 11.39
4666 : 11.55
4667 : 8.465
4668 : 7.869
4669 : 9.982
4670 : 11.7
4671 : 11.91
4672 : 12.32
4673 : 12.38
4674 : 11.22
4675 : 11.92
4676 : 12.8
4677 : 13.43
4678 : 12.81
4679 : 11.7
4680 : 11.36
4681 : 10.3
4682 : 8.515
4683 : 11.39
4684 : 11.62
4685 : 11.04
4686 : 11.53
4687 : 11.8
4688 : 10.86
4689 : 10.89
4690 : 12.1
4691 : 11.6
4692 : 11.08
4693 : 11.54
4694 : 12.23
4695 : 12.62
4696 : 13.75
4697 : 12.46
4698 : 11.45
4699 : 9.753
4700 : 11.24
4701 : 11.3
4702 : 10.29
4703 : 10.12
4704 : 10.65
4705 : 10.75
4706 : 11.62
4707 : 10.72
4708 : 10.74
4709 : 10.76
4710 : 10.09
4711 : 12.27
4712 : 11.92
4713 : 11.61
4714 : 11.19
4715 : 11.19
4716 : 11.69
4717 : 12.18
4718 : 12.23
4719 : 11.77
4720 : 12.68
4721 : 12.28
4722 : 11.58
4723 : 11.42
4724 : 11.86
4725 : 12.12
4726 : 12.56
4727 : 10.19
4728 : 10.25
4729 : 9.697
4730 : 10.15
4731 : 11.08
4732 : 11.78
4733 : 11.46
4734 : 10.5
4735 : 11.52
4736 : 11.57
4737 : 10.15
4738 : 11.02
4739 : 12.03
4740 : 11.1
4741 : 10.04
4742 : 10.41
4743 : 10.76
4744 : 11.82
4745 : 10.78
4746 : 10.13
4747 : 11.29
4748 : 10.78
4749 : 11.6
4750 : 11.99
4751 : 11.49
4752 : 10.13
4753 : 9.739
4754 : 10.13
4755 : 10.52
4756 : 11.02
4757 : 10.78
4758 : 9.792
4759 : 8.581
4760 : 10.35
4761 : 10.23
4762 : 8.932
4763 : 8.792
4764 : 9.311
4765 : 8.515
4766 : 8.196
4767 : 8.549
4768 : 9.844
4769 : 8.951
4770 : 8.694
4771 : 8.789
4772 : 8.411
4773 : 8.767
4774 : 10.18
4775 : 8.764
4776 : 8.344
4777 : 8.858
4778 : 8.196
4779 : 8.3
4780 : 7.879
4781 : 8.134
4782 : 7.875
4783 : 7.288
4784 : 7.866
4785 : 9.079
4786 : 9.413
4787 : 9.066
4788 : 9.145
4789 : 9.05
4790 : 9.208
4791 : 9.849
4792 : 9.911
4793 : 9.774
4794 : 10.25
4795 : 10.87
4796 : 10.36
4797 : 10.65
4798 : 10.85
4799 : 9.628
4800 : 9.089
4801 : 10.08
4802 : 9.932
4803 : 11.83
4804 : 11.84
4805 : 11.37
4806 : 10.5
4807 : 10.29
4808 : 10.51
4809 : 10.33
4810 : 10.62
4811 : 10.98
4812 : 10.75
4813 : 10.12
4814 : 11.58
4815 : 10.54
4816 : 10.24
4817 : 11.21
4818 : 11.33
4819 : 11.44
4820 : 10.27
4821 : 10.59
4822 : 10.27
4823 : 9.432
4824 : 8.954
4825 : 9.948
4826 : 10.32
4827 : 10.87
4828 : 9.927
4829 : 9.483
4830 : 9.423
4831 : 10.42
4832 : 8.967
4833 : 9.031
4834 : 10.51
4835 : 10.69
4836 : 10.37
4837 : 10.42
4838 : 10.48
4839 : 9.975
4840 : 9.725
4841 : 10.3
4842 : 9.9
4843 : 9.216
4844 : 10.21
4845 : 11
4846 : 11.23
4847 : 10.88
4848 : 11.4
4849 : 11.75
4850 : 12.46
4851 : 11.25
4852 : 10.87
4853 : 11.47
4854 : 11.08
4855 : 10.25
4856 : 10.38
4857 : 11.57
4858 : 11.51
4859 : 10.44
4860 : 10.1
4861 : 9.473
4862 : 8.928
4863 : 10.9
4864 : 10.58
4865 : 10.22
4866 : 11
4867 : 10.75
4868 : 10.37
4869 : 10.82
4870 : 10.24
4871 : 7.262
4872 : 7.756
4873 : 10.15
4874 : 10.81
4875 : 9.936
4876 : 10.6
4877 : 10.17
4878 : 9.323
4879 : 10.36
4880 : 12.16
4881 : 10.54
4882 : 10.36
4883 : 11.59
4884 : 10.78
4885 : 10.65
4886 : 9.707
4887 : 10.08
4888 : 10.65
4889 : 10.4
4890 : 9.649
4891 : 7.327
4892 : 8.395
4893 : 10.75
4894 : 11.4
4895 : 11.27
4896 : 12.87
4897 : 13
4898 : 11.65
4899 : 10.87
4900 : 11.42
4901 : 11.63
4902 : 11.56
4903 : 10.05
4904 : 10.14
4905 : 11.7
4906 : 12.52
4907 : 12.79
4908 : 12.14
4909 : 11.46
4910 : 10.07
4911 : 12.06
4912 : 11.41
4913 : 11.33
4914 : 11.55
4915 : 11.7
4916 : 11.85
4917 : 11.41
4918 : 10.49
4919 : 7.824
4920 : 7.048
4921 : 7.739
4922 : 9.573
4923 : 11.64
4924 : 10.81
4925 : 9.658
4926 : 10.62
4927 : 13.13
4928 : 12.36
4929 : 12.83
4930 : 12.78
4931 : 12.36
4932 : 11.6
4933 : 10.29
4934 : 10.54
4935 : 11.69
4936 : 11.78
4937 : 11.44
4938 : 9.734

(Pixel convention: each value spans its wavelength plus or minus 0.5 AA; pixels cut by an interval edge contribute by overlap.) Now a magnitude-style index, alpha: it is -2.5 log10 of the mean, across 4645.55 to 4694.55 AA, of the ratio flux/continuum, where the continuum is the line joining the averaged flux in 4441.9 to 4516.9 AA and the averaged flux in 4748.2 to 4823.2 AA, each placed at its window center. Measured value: -0.20 mag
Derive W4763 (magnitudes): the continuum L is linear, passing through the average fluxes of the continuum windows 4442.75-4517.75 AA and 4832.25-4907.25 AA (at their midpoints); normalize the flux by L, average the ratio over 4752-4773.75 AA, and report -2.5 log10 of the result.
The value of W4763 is 0.08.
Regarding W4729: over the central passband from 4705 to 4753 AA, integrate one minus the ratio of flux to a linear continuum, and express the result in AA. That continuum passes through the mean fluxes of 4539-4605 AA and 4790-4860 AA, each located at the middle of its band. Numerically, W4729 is -2.22 AA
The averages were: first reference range 11.1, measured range 11.2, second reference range 10.5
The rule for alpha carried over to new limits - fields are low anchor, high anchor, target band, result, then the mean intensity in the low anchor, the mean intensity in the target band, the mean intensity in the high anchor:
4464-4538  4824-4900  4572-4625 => -0.226 mag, 9.13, 11.7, 10.4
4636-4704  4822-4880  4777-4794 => 0.210 mag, 11.4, 8.8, 10.3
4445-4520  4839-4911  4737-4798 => 0.050 mag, 8.83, 9.69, 10.7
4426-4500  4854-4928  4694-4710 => -0.181 mag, 8.08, 11.2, 10.6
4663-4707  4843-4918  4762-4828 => 0.139 mag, 11.3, 9.7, 10.8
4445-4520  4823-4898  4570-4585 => -0.213 mag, 8.83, 11.2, 10.4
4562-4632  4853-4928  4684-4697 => -0.036 mag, 11.8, 11.8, 10.6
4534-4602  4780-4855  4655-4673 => -0.090 mag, 10.9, 11.6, 10.2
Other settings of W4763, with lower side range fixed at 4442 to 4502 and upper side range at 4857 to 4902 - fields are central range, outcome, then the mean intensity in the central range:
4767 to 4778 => 0.116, 8.91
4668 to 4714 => -0.197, 11.4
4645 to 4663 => -0.216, 11.4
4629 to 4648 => -0.240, 11.5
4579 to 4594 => -0.237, 11.2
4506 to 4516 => -0.174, 10.1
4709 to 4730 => -0.190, 11.5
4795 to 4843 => -0.021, 10.3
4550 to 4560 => -0.205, 10.6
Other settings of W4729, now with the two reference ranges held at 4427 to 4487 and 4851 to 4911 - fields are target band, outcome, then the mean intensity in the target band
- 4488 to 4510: -4.1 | 9.7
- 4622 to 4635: -4.7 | 12.3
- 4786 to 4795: 0.4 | 9.6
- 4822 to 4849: 0.5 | 10.2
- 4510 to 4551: -3.6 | 9.13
